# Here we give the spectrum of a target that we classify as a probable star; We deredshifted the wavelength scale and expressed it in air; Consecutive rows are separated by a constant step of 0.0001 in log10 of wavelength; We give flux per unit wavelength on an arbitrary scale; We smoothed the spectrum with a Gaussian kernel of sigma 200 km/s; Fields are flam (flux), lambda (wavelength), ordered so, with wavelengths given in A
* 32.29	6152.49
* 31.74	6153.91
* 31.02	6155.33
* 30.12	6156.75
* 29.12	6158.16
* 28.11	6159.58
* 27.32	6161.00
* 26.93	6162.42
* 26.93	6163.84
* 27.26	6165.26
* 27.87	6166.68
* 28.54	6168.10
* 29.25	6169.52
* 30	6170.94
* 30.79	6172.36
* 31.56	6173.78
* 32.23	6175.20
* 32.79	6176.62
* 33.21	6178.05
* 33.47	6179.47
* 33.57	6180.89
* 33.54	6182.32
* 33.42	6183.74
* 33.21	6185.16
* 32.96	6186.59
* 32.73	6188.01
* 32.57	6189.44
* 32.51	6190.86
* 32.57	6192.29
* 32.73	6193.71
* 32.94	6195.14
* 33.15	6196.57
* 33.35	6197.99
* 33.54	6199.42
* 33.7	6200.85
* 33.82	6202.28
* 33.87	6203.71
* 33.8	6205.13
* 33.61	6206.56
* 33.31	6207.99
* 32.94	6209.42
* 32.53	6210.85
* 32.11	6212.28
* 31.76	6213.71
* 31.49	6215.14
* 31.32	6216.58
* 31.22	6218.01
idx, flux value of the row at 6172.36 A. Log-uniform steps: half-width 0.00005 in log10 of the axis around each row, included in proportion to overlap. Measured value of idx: 30.79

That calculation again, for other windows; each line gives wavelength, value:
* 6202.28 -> 33.82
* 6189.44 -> 32.57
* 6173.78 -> 31.56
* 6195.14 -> 32.94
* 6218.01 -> 31.22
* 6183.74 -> 33.42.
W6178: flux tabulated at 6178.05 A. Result 33.21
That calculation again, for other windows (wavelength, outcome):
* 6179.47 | 33.47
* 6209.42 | 32.94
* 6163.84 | 26.93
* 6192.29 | 32.57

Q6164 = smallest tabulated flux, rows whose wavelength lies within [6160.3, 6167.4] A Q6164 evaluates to 26.93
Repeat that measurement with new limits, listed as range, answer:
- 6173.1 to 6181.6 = 31.56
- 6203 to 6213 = 32.11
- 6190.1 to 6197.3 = 32.51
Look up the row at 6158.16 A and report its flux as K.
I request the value 29.12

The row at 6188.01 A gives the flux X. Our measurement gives 32.73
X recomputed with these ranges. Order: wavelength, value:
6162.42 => 26.93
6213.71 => 31.76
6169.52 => 29.25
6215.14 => 31.49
